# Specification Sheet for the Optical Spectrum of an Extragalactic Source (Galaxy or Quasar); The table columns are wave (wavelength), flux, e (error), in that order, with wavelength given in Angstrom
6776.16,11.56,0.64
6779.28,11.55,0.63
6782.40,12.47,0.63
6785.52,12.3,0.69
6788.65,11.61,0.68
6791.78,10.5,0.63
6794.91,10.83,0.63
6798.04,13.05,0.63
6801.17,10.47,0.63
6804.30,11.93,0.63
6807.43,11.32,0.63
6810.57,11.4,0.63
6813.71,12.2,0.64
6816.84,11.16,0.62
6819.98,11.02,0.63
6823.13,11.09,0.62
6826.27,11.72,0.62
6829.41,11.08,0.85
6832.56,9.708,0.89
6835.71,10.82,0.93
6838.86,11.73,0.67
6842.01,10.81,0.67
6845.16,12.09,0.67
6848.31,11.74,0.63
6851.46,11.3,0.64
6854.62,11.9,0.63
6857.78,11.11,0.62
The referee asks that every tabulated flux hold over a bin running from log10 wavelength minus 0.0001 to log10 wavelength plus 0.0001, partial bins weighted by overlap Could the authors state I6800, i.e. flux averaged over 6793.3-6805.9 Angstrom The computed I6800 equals 11.6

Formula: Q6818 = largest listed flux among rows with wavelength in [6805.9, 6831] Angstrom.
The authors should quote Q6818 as 12.2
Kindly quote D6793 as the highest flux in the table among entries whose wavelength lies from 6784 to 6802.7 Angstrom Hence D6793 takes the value 13.05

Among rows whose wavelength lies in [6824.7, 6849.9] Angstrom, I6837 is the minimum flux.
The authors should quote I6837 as 9.708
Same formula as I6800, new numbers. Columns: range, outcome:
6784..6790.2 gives 11.9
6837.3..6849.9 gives 11.6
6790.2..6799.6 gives 11.5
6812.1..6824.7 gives 11.4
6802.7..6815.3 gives 11.7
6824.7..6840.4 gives 11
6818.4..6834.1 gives 10.9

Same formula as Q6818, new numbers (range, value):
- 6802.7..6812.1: 11.93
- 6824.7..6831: 11.72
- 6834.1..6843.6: 11.73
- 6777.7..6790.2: 12.47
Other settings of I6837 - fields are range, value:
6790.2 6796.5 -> 10.5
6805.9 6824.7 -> 11.02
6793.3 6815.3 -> 10.47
